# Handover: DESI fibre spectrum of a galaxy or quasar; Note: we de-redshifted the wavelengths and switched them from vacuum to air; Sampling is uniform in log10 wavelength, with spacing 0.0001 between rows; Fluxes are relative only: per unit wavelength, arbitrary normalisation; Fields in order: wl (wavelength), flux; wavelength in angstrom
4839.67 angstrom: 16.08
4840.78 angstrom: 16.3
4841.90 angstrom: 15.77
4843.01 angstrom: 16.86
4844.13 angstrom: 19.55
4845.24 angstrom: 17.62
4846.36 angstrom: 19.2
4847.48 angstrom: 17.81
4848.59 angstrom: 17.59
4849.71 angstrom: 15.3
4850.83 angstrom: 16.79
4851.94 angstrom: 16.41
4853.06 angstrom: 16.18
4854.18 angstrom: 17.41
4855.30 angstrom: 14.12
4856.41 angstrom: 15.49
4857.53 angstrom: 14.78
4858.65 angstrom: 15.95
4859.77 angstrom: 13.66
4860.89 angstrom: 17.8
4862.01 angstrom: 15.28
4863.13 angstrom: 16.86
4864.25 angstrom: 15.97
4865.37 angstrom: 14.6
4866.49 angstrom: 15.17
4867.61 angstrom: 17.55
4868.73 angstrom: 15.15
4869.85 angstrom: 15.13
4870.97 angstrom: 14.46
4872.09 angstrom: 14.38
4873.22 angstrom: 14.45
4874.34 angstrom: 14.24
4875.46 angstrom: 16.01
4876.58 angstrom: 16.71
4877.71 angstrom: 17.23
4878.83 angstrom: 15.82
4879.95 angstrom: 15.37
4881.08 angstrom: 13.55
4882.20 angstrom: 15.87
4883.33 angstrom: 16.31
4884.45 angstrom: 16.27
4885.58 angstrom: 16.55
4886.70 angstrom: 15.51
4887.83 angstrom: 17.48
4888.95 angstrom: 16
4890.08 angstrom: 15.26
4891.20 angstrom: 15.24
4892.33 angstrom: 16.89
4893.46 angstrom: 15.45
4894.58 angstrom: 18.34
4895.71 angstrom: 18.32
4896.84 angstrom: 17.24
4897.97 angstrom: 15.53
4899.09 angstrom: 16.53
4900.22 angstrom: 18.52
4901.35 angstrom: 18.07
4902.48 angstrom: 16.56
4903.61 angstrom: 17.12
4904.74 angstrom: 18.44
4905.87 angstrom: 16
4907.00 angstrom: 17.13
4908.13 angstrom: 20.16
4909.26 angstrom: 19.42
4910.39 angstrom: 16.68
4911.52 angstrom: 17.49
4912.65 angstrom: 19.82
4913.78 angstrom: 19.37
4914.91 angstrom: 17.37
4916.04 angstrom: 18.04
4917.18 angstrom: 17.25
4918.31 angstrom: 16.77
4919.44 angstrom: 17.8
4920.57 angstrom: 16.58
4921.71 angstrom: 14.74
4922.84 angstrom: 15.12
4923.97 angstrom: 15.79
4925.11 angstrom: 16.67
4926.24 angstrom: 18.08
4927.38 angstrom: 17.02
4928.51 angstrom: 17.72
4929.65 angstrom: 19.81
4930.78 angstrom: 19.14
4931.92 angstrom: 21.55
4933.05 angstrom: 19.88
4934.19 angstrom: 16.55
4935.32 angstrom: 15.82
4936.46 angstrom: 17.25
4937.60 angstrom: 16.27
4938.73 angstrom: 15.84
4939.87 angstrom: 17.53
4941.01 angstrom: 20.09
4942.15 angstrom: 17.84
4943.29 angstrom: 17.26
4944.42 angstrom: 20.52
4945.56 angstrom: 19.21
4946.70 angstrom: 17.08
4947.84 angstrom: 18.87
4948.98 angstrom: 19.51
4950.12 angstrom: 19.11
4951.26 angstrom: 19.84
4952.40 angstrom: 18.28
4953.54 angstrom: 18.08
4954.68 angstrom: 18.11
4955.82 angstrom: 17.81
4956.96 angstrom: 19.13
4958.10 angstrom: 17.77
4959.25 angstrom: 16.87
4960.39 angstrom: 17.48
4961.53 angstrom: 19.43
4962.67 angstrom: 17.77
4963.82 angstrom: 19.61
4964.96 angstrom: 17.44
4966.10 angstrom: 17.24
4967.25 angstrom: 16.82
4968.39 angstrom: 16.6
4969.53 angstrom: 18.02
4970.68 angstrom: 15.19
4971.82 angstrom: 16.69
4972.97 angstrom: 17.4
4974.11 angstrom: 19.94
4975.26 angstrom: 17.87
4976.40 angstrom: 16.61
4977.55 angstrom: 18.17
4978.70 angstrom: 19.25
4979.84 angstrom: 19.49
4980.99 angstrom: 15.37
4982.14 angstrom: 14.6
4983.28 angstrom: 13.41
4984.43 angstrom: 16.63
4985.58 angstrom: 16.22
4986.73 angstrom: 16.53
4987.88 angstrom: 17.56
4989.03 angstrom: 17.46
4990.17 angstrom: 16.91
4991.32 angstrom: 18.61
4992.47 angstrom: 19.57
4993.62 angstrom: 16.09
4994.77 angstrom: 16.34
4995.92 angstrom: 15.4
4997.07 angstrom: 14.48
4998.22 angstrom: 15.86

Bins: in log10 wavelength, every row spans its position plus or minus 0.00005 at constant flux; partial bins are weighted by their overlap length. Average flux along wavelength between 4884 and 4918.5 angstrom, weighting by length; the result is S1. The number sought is 17.3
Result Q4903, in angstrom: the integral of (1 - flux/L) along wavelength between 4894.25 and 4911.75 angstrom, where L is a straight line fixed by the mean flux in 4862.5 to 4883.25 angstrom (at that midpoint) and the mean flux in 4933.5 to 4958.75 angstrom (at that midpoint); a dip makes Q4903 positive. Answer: -1.1 angstrom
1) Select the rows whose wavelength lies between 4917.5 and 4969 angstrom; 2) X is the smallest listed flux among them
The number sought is 14.74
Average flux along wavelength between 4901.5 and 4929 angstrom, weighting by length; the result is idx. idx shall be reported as 17.4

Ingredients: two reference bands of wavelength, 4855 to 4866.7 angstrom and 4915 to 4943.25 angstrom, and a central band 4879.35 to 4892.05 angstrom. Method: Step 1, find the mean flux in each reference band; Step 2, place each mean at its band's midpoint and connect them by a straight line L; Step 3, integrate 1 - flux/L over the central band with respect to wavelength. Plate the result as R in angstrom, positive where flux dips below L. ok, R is 0.31 angstrom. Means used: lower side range 15.5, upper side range 17.5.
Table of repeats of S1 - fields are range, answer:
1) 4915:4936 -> 17.5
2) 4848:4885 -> 15.7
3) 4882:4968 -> 17.6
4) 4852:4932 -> 16.6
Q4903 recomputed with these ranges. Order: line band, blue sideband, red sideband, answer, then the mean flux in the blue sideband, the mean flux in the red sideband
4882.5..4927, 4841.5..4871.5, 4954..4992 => -0.9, 16.2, 17.4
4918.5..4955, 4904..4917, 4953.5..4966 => 0.5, 18.1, 18.1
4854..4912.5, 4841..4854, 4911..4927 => 3.1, 17.2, 17.2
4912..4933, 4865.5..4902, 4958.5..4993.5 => -1.5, 16.1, 17.3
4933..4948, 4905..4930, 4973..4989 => -0.4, 17.5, 17.1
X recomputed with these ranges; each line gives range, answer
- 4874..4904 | 13.55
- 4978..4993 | 13.41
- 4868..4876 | 14.24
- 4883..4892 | 15.24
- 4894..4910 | 15.53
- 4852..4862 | 13.66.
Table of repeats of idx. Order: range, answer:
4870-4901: 16.1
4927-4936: 18.5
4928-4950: 18.3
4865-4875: 15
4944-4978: 18.1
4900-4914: 18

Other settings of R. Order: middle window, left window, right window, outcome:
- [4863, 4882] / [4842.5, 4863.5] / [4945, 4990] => 1.5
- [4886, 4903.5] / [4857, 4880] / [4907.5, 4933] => 0.0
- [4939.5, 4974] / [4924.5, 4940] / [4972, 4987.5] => -1.4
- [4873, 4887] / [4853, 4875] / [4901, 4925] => 0.3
